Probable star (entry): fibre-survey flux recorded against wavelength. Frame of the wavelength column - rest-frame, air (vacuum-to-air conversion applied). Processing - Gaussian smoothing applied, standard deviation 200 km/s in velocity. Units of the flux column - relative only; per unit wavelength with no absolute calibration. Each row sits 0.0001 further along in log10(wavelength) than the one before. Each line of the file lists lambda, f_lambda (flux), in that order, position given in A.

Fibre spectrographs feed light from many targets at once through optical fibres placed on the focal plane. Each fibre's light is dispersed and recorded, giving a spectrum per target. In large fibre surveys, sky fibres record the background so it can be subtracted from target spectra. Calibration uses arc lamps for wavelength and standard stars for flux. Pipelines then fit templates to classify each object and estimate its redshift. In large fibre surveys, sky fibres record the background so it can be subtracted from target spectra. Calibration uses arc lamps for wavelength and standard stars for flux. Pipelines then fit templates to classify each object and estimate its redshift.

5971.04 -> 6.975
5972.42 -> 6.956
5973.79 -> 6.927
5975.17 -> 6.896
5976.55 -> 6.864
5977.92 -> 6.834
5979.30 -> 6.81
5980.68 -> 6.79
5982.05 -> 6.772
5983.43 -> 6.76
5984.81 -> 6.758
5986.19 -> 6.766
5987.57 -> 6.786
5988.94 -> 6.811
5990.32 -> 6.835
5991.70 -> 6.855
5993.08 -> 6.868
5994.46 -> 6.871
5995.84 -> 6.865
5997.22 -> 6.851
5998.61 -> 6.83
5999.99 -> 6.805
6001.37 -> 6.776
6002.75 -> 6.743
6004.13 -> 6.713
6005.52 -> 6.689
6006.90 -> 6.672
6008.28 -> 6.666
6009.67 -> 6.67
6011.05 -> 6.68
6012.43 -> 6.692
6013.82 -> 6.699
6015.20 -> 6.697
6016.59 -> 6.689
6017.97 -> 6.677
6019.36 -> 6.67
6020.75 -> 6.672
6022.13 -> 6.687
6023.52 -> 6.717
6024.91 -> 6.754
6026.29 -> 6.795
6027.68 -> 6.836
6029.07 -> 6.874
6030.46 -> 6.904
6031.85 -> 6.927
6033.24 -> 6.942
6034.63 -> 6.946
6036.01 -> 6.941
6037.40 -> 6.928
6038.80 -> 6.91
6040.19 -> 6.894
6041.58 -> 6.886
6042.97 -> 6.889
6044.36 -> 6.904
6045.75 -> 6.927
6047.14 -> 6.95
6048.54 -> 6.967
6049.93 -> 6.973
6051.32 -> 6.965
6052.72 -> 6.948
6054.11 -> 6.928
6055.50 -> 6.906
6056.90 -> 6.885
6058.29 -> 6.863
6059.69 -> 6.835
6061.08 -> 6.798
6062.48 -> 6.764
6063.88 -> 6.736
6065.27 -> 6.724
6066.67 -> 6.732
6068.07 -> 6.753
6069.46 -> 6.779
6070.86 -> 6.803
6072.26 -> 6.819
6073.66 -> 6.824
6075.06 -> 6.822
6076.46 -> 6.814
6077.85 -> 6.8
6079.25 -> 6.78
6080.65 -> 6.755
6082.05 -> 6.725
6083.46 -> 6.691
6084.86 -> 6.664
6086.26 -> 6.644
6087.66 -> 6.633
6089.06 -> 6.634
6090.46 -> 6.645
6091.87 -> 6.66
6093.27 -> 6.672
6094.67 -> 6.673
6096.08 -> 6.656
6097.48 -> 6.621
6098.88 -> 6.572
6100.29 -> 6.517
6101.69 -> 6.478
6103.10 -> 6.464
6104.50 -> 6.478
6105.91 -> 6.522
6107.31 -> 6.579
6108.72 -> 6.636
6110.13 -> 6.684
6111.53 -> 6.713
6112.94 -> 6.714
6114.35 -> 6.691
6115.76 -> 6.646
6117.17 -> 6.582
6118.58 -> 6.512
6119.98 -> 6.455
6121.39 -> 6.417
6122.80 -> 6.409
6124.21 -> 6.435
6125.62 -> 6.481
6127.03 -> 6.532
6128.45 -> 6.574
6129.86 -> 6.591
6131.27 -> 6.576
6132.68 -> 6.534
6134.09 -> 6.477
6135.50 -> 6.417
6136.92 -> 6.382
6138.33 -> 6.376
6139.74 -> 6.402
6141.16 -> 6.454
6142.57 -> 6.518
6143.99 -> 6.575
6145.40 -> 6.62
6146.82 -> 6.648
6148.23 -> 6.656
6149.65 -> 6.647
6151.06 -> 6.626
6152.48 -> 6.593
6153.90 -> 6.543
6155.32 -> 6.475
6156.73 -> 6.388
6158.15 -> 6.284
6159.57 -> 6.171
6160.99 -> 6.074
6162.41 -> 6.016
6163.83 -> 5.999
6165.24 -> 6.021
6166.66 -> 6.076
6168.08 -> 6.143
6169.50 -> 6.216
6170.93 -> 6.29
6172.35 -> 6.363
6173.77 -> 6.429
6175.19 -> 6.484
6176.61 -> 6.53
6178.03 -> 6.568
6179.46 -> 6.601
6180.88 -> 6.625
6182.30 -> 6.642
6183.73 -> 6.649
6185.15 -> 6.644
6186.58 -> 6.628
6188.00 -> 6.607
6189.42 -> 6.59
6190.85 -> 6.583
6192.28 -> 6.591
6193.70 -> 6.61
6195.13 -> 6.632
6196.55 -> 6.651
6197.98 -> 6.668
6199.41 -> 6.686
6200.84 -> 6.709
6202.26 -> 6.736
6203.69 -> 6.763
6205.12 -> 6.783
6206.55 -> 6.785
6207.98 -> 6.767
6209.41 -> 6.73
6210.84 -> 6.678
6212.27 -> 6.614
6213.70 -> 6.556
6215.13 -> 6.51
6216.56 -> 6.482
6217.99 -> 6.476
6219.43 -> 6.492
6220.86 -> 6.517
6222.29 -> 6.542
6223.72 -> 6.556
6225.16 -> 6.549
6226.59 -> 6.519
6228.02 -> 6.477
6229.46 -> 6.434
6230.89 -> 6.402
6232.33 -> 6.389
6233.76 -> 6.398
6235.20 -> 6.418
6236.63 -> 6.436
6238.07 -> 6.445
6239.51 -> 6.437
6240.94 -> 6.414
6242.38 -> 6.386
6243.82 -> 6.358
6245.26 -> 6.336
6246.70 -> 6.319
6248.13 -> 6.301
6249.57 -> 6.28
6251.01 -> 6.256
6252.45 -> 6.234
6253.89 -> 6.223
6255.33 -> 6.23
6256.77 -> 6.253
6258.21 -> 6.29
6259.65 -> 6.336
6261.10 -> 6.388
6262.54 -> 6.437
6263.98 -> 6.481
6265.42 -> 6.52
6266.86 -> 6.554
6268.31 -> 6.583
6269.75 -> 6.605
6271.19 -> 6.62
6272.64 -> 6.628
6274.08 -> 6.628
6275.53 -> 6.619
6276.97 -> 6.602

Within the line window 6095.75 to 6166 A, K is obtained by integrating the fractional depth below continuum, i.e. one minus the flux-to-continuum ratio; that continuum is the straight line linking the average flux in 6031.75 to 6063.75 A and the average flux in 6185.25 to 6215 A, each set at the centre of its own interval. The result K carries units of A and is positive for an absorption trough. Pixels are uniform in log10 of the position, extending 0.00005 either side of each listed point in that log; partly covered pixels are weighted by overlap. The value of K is 3.0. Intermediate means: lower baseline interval 6.9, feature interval 6.49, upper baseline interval 6.66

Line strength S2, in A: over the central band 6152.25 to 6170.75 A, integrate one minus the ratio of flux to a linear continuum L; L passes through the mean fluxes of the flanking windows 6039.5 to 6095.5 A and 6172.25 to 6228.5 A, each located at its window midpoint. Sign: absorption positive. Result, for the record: 1.2 A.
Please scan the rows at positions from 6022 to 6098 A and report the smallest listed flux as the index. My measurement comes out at 6.621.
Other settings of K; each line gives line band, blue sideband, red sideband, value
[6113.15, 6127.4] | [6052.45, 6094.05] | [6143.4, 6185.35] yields 0.14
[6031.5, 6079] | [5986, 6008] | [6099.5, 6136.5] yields -1.37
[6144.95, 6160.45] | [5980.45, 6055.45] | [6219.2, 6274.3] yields 0.19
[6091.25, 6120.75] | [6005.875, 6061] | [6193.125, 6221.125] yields 0.68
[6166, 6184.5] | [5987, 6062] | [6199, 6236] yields 0.55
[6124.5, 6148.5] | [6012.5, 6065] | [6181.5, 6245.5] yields 0.62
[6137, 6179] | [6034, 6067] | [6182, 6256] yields 1.68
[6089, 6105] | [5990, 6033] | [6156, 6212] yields 0.11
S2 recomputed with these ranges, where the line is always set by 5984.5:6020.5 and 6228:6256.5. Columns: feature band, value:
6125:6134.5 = 0.0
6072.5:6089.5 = -0.3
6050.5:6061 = -0.4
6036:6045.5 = -0.3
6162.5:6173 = 0.5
